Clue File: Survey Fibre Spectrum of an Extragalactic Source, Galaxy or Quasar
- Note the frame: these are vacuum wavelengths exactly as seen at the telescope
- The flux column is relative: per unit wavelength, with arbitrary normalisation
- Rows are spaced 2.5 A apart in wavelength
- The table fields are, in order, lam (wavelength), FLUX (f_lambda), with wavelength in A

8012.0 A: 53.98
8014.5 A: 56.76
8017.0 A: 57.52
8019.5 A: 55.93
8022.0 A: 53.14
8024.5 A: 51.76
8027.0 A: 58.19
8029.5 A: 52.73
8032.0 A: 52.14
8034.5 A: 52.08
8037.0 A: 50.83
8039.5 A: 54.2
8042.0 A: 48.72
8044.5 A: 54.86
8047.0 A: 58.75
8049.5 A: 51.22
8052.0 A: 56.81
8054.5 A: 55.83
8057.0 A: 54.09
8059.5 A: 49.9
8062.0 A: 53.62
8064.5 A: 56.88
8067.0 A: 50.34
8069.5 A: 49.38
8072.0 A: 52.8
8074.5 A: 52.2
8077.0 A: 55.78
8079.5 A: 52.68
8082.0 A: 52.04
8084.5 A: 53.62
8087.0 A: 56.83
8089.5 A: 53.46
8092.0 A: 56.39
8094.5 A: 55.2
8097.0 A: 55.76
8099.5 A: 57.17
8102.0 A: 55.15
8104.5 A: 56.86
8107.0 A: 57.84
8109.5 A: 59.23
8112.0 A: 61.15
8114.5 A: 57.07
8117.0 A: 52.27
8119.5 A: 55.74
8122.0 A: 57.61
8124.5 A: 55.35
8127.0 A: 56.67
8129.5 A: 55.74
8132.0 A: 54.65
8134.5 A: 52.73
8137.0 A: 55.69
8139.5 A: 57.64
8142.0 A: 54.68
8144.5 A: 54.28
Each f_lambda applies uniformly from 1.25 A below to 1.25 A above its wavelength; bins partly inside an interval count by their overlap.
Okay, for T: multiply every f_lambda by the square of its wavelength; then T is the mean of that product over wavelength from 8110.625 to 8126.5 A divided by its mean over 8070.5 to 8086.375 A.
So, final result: 1.07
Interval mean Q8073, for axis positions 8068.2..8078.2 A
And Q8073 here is 52.5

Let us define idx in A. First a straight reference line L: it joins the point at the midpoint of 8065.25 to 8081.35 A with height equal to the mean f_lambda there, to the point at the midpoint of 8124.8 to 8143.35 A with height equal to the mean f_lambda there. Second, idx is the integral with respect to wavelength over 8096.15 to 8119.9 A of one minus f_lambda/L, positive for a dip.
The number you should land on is -1.23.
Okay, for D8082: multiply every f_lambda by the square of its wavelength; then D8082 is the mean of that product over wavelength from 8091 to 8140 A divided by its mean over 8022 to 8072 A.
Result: 1.07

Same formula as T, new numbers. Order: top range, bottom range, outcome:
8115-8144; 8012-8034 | 1.04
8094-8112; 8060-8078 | 1.09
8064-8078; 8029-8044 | 1.02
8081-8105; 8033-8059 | 1.04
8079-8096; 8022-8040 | 1.04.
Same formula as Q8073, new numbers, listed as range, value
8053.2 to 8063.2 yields 53.4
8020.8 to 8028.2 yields 54.3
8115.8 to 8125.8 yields 55.3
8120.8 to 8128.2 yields 56.5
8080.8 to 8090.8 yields 54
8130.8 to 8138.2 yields 54.3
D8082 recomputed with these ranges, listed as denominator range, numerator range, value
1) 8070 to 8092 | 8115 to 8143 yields 1.04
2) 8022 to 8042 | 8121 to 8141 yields 1.08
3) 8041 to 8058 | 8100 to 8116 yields 1.08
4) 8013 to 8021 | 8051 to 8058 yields 0.99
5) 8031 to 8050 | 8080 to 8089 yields 1.03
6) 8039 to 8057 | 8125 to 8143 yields 1.04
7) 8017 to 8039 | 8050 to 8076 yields 1.00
